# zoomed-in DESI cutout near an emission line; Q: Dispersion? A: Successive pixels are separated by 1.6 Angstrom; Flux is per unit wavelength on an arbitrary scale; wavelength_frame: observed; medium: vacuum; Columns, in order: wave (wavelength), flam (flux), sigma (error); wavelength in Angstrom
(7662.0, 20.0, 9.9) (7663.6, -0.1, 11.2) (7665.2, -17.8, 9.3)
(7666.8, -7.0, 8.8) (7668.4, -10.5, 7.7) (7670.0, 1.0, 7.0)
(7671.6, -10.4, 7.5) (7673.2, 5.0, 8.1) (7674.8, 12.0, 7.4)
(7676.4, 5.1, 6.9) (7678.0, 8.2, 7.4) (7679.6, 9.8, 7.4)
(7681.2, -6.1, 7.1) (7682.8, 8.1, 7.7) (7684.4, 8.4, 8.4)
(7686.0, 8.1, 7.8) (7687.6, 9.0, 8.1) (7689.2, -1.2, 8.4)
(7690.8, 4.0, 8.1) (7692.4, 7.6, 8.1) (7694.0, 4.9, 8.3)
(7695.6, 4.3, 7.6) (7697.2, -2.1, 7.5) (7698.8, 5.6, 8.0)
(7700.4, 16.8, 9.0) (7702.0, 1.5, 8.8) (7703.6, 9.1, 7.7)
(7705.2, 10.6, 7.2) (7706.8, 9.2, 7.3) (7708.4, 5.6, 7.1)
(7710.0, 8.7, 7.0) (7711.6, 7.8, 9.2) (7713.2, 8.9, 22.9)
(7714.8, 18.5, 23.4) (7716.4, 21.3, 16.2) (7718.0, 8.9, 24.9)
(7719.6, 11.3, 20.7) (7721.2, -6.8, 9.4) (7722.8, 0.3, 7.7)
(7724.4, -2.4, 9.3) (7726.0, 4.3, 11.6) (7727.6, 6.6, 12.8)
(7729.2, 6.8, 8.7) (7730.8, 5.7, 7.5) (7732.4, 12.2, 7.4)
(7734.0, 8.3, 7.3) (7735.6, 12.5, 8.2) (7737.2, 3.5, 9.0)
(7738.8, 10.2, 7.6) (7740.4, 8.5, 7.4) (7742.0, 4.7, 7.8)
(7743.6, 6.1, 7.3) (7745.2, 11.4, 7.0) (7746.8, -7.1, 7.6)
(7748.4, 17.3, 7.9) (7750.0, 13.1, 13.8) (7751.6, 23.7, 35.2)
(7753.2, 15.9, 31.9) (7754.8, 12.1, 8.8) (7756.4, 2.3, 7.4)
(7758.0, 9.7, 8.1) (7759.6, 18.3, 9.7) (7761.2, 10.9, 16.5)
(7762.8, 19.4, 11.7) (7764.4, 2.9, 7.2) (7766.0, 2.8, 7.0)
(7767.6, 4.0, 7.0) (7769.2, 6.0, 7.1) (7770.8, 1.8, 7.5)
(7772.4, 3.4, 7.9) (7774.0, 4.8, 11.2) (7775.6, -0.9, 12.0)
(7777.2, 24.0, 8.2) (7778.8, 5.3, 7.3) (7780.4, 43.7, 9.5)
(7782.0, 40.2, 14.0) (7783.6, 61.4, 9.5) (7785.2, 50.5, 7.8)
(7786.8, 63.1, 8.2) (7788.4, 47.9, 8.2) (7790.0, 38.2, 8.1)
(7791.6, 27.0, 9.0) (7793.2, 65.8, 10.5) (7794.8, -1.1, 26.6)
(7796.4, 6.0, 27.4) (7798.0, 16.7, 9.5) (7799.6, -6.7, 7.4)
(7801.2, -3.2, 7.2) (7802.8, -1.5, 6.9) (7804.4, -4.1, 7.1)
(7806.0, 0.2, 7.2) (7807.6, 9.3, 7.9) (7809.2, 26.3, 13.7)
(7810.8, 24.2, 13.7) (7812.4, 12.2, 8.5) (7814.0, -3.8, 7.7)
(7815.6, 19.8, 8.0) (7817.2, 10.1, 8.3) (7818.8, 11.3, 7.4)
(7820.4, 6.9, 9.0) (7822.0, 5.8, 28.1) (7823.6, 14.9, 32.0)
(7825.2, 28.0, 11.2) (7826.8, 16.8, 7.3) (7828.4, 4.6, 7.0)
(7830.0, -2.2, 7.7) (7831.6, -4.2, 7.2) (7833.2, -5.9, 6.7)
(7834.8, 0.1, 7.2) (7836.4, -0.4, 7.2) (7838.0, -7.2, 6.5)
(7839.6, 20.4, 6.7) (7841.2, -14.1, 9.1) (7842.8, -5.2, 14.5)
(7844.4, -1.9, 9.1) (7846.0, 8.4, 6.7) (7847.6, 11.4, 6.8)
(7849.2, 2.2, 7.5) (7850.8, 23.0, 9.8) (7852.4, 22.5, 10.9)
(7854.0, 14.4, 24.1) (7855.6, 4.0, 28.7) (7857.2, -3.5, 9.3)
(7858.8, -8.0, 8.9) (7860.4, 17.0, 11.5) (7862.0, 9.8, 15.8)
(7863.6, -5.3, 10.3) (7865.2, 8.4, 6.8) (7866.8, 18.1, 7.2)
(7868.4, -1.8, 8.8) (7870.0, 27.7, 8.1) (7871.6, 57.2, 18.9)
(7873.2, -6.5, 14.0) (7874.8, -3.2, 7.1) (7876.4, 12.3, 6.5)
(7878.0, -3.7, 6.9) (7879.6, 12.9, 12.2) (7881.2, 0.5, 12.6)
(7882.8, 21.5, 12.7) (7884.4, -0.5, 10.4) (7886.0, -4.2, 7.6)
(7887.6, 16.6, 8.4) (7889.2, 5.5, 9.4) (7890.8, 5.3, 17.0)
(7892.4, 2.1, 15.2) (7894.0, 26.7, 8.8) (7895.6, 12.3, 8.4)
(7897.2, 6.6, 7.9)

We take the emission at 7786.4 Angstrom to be [O II]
